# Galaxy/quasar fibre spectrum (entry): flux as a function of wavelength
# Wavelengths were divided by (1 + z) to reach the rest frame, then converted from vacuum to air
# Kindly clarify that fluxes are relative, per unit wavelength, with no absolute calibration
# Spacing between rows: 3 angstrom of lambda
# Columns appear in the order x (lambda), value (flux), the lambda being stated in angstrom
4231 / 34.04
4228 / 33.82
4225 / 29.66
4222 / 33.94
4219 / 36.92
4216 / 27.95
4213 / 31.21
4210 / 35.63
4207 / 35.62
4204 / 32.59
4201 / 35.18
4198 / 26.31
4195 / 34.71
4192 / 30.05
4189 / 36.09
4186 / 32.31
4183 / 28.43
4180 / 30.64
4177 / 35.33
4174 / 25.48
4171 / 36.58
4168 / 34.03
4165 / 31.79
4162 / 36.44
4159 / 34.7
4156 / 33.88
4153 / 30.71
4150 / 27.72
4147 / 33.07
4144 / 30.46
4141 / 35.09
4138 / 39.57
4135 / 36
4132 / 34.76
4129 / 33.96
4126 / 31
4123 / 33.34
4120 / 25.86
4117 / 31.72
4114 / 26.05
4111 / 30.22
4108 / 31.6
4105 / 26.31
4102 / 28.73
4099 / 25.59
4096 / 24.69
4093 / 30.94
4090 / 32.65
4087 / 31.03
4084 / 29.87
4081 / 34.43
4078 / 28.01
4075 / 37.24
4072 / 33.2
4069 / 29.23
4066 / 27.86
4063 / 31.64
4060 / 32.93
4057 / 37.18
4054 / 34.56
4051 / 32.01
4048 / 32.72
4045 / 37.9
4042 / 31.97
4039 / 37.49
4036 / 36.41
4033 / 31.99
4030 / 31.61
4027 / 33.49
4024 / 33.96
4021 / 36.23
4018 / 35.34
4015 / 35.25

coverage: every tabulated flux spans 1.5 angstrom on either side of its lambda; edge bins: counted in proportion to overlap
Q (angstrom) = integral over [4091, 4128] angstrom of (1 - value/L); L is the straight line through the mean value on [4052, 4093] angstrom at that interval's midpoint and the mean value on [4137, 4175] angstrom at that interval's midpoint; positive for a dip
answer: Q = 4.1 angstrom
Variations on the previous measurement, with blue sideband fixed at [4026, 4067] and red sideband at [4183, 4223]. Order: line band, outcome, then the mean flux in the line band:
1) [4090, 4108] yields 2.85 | 28.1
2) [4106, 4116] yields 1.21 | 29.3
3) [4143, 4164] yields 0.37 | 32.5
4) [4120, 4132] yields 0.38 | 32.2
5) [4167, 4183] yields 0.46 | 32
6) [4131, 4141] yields -1.05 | 36.6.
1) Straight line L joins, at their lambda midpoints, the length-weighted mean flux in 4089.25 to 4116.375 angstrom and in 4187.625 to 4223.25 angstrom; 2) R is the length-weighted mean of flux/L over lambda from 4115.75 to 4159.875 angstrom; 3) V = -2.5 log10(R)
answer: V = -0.09 mag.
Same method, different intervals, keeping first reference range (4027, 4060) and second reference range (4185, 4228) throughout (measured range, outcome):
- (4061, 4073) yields 0.121 mag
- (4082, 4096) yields 0.112 mag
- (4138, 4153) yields 0.034 mag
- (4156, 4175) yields -0.009 mag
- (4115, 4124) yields 0.126 mag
